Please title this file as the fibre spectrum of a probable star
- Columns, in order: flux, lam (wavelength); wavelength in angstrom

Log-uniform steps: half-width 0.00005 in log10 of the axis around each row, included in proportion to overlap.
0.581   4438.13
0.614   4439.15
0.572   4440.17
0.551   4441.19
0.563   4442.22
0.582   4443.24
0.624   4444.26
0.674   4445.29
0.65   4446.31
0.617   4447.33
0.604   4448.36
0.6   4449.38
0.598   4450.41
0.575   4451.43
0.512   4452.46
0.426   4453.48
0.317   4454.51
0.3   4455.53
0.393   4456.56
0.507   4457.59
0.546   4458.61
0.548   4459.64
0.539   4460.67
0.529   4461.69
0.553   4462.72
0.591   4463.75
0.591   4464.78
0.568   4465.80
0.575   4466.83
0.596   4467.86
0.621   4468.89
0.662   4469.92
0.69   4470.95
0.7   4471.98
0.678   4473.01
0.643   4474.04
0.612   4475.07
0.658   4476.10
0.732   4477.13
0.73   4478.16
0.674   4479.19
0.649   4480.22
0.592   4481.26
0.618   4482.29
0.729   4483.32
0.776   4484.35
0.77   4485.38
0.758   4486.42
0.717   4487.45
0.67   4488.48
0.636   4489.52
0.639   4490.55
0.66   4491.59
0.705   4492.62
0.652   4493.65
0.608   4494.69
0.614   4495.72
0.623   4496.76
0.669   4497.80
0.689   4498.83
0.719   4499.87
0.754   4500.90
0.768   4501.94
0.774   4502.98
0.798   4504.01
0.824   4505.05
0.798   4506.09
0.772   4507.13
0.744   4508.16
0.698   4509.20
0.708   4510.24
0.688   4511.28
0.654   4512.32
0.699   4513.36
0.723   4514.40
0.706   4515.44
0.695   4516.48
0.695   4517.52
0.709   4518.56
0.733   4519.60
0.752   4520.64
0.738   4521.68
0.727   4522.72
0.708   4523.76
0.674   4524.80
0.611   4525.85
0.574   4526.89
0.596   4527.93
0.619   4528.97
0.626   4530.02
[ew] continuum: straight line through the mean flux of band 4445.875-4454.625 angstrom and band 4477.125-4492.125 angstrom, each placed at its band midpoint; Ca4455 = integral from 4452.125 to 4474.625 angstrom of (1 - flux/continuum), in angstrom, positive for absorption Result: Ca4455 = 2.2 angstrom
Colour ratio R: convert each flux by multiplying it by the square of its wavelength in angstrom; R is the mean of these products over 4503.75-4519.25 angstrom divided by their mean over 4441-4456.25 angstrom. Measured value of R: 1.37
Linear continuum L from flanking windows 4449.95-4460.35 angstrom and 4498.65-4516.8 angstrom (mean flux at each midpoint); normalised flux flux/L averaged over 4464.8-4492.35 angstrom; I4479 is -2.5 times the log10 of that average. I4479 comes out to -0.14 mag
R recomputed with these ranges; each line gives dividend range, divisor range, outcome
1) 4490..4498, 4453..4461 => 1.47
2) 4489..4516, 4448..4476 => 1.28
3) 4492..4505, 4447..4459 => 1.44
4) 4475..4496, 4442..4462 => 1.29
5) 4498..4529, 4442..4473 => 1.30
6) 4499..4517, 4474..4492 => 1.09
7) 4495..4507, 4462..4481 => 1.16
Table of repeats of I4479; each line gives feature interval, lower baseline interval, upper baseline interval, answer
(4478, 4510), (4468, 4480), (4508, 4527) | -0.033 mag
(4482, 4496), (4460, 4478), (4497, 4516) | -0.009 mag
